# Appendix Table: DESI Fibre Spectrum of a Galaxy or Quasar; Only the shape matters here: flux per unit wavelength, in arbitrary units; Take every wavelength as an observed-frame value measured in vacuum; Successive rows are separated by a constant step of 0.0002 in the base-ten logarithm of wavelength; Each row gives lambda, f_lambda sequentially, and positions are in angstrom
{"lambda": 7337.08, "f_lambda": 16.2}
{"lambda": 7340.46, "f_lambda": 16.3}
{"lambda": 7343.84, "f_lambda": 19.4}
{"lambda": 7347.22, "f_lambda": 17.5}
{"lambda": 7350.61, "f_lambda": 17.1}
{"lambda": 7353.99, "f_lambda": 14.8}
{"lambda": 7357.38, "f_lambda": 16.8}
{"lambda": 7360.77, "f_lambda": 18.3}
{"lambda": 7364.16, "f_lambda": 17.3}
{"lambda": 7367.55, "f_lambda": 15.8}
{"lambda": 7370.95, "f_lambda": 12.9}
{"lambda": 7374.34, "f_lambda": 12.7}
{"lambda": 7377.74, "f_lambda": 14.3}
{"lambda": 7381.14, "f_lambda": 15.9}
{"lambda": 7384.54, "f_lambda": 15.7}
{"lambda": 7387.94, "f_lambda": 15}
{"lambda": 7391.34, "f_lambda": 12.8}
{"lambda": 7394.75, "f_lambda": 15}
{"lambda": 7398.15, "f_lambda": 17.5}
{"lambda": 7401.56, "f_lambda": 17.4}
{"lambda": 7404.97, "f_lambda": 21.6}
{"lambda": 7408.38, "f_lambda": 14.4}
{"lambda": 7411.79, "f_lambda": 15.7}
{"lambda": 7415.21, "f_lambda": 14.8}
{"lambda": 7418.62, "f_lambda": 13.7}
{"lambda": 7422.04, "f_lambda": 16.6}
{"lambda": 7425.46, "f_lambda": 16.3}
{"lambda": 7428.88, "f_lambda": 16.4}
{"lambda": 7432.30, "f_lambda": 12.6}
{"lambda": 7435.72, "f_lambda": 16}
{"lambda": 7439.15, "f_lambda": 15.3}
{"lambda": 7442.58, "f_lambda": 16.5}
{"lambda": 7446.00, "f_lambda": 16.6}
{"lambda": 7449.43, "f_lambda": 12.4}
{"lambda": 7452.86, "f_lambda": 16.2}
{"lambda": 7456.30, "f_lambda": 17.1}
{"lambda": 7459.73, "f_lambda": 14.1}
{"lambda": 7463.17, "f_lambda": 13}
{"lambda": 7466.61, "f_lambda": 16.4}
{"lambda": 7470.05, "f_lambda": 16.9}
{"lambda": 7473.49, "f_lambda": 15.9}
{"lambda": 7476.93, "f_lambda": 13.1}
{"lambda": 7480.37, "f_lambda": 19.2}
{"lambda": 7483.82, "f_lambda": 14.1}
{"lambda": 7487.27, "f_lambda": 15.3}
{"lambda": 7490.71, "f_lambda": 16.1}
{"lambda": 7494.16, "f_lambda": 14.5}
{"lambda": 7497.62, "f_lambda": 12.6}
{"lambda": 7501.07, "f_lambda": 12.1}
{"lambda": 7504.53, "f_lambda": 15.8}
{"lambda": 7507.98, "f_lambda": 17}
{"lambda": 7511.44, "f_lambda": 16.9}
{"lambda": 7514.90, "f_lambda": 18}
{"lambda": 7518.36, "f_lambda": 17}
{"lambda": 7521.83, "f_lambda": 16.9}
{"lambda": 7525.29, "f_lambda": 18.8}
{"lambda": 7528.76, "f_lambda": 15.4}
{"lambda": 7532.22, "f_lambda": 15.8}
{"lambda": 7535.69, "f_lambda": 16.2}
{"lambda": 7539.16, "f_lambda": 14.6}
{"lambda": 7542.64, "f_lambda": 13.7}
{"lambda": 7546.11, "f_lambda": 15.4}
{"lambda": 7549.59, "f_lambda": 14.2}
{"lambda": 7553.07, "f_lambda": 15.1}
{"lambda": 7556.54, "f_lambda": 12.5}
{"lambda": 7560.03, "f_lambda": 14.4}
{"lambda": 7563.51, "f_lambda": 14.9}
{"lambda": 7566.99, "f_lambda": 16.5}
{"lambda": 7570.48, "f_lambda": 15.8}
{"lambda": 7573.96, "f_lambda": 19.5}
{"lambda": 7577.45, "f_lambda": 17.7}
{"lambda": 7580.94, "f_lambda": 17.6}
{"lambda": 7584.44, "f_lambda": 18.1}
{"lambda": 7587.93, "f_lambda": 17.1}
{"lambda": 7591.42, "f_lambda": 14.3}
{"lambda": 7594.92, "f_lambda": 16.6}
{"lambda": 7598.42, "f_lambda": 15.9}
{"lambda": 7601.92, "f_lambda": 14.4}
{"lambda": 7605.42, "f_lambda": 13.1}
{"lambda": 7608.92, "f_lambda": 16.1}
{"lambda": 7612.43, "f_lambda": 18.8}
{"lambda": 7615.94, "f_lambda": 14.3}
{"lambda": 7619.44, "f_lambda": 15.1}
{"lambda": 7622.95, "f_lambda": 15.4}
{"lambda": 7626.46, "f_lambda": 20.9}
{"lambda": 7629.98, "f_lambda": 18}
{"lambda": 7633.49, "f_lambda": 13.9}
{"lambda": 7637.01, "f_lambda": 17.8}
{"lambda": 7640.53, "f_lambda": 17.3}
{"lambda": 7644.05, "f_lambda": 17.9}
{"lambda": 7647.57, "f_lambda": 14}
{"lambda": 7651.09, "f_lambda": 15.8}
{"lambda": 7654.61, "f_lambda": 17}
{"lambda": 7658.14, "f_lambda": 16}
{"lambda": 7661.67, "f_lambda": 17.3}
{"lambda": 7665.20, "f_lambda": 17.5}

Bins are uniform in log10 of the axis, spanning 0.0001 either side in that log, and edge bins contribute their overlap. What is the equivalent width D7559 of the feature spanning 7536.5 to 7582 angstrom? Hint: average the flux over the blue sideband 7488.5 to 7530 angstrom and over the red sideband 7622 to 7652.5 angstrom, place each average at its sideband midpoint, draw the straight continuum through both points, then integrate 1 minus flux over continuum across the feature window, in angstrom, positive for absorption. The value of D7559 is 2.1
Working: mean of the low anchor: 15.9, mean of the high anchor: 16.8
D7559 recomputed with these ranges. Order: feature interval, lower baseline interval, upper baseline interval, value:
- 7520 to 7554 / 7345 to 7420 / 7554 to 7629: 0.9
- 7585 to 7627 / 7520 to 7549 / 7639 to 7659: 0.6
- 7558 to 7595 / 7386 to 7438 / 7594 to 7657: -1.0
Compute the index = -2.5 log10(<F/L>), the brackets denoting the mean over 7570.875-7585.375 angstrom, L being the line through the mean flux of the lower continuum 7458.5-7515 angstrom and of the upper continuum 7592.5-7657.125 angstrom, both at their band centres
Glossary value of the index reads -0.13 mag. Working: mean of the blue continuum 15.3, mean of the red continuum 16.2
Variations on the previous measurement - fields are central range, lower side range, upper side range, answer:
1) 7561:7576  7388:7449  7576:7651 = -0.02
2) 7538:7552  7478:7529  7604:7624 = 0.09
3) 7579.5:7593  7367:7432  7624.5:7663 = -0.02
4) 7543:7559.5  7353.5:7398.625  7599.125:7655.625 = 0.12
